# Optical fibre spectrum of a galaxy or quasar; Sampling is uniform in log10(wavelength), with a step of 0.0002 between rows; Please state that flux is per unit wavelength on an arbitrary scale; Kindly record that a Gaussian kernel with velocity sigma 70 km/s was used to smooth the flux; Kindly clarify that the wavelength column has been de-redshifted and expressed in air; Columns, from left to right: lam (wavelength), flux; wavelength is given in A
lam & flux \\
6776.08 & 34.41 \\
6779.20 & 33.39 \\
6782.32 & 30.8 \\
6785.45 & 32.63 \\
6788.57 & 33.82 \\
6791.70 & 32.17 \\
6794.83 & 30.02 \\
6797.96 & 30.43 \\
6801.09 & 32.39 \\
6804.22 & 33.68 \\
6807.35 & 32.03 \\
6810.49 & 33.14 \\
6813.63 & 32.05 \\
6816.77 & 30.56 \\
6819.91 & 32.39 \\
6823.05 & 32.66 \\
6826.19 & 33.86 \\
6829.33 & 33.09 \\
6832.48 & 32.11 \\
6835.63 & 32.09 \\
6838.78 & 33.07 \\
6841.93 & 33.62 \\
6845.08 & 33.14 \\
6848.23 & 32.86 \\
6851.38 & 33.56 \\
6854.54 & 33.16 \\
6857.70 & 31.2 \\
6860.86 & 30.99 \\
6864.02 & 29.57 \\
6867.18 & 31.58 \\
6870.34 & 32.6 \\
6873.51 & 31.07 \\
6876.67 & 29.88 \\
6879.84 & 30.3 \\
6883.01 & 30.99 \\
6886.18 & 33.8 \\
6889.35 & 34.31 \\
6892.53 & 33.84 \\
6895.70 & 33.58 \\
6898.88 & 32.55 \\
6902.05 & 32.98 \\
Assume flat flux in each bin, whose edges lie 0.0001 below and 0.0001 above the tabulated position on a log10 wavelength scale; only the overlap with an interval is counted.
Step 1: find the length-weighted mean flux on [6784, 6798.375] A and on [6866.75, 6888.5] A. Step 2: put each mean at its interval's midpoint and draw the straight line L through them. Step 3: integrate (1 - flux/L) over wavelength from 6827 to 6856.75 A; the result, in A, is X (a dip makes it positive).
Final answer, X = -1.2 A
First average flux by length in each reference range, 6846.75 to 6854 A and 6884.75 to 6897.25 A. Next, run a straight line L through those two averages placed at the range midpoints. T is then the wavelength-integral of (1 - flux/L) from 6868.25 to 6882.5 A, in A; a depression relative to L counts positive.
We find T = 1.1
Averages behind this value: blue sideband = 33.2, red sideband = 33.9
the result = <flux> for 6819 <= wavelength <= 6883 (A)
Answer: 32.1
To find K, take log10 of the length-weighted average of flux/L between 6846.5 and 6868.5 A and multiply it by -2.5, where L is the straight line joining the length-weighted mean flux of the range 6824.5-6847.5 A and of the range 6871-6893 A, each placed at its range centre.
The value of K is 0.02 mag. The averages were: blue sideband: 33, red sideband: 32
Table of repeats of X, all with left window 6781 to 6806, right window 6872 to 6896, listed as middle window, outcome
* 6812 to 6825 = 0.0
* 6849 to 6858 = -0.2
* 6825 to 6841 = -0.4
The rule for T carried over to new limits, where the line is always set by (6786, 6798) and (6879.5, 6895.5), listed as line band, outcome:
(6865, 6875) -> 0.3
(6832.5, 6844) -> -0.2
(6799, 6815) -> -0.3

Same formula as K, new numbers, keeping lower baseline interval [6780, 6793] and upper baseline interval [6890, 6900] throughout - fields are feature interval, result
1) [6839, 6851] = -0.009 mag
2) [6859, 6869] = 0.080 mag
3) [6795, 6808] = 0.021 mag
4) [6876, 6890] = 0.050 mag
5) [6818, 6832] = -0.003 mag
